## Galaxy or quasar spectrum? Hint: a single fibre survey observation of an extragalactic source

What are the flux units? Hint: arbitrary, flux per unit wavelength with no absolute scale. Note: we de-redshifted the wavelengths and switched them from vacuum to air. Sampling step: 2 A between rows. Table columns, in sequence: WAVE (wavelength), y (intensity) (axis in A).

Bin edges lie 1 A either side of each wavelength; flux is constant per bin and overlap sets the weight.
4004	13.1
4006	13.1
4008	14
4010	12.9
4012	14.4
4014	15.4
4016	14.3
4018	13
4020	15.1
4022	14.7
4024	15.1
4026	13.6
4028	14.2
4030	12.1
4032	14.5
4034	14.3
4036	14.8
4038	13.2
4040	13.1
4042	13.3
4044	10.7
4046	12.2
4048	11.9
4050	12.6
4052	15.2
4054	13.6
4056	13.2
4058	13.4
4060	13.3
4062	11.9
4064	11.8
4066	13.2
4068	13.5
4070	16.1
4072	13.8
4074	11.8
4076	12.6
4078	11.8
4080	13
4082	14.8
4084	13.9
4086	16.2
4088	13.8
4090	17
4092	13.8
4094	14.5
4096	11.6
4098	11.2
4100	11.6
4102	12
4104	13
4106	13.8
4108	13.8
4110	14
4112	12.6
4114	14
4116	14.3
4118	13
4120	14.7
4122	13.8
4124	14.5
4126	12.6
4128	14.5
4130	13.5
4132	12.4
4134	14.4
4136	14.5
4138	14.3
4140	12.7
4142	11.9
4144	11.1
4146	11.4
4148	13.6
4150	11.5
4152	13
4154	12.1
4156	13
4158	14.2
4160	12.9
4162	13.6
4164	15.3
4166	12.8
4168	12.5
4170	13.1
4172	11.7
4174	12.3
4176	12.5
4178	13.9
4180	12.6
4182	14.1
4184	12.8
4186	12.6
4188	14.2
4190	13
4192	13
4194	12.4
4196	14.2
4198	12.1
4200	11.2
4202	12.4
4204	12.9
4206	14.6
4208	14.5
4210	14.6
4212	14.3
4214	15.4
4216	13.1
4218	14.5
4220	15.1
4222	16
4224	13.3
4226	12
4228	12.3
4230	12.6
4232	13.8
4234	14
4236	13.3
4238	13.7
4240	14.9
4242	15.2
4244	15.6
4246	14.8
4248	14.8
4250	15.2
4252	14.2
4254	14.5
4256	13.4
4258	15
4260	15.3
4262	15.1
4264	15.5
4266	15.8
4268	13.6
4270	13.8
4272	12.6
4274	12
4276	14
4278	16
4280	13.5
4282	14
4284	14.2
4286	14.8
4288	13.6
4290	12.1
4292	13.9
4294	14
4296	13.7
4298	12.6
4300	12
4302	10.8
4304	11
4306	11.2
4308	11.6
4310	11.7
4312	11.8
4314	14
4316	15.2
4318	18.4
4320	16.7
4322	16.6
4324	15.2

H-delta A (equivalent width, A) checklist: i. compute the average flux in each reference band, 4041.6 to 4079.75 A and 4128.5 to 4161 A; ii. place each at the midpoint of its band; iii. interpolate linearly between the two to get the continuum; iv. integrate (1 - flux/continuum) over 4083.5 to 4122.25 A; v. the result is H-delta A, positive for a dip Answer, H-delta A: -2.1 A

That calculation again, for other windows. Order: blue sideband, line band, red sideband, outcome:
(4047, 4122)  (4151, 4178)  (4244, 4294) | 1.5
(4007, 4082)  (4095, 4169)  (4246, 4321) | 2.6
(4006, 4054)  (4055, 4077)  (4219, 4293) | 1.0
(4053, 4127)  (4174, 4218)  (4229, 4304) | 1.3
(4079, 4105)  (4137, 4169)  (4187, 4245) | 1.8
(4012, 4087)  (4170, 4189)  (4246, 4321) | 1.0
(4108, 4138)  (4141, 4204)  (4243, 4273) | 5.7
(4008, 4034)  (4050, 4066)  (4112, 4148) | 0.8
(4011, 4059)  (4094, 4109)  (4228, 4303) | 1.3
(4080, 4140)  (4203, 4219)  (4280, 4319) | -1.0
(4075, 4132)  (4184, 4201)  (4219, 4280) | 1.4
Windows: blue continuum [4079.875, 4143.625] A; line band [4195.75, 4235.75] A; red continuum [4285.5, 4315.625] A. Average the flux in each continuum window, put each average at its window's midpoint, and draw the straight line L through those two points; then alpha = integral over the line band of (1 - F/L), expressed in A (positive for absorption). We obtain -1.8 A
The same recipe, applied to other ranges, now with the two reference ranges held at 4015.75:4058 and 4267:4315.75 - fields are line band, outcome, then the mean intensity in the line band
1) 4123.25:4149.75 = 0.45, 13.1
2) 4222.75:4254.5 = -2.09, 14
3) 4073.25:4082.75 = 0.49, 12.8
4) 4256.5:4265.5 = -1.40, 15.2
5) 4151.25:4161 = 0.20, 13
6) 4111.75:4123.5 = -0.40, 13.8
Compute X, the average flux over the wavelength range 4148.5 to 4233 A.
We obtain 13.3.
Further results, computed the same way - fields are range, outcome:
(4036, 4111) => 13.3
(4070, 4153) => 13.4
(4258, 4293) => 14.1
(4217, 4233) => 13.7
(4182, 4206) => 12.9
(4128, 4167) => 13.1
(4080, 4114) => 13.6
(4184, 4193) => 13.2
